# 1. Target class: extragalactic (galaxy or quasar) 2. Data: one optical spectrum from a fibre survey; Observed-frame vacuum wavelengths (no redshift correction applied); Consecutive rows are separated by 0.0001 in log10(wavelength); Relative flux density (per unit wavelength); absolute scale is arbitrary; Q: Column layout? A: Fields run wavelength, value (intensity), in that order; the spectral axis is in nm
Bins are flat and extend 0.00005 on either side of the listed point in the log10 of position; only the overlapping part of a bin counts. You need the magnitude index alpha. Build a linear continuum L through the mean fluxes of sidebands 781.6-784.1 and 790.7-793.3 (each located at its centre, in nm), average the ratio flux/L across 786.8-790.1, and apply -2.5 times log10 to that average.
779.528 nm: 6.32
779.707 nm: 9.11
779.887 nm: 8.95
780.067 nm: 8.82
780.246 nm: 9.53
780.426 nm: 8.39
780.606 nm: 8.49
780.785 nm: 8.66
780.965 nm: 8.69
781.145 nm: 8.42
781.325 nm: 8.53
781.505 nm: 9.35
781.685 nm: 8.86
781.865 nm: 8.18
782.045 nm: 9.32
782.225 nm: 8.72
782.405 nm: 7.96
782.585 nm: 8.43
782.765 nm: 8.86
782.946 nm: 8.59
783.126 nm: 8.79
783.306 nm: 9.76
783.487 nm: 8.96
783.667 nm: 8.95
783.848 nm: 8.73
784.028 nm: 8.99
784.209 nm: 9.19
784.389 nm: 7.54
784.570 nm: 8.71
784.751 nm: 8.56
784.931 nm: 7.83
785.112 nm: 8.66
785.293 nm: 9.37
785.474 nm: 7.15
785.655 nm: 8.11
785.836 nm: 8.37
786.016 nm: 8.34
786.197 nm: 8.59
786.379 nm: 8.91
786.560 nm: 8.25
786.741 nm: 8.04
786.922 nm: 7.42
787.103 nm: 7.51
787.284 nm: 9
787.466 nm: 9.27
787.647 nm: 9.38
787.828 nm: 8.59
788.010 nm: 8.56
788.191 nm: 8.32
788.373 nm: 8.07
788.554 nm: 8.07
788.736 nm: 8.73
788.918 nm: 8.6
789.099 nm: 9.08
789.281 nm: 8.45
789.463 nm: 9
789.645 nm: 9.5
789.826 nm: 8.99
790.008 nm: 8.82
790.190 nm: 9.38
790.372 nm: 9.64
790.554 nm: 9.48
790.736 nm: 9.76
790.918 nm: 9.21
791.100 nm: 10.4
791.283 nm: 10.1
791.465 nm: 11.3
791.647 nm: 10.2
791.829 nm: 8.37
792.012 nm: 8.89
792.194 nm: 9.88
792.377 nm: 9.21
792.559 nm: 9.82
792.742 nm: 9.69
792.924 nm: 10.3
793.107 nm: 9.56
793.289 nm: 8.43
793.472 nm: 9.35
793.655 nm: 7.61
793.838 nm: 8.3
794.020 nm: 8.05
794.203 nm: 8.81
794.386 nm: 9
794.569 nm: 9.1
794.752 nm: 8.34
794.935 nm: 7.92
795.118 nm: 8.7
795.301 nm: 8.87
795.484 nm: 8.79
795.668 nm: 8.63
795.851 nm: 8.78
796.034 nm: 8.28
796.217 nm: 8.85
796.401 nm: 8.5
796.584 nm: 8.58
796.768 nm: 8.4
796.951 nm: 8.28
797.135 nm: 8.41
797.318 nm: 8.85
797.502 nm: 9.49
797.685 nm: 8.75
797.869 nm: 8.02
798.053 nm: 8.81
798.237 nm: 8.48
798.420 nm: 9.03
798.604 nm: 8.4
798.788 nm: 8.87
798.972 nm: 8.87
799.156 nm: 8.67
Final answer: 0.09 mag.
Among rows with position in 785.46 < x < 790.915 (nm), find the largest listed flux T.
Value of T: 9.76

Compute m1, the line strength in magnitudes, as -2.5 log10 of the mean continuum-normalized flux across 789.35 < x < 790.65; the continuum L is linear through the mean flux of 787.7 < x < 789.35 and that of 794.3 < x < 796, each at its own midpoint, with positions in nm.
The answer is -0.09 mag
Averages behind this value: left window 8.52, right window 8.67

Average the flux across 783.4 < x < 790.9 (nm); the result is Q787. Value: 8.66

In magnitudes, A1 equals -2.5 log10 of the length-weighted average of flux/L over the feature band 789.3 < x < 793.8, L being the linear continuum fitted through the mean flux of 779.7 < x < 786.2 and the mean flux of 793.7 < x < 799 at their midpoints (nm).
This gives -0.095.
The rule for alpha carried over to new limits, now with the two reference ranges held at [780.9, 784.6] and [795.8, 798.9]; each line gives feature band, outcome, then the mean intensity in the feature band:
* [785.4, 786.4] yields 0.06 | 8.22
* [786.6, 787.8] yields 0.03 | 8.44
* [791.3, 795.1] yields -0.06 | 9.12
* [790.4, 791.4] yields -0.13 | 9.82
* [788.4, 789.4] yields 0.02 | 8.56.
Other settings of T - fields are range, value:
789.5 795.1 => 11.3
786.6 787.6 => 9.27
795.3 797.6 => 9.49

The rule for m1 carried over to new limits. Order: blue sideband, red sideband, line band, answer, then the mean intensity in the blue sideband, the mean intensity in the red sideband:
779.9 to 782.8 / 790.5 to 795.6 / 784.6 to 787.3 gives 0.080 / 8.71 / 9.19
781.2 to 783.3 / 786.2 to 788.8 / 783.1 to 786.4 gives 0.000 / 8.73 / 8.44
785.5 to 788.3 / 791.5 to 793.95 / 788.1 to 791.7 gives -0.048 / 8.41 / 9.24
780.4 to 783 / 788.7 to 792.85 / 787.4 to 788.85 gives 0.071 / 8.64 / 9.43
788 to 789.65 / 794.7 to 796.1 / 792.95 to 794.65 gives -0.024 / 8.6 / 8.55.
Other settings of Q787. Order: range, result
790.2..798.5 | 9.01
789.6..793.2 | 9.63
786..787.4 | 8.27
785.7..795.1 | 8.94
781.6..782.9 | 8.62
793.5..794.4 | 8.37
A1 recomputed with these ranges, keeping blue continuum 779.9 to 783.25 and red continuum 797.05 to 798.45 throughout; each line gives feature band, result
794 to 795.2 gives 0.017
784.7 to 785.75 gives 0.057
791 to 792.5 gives -0.125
